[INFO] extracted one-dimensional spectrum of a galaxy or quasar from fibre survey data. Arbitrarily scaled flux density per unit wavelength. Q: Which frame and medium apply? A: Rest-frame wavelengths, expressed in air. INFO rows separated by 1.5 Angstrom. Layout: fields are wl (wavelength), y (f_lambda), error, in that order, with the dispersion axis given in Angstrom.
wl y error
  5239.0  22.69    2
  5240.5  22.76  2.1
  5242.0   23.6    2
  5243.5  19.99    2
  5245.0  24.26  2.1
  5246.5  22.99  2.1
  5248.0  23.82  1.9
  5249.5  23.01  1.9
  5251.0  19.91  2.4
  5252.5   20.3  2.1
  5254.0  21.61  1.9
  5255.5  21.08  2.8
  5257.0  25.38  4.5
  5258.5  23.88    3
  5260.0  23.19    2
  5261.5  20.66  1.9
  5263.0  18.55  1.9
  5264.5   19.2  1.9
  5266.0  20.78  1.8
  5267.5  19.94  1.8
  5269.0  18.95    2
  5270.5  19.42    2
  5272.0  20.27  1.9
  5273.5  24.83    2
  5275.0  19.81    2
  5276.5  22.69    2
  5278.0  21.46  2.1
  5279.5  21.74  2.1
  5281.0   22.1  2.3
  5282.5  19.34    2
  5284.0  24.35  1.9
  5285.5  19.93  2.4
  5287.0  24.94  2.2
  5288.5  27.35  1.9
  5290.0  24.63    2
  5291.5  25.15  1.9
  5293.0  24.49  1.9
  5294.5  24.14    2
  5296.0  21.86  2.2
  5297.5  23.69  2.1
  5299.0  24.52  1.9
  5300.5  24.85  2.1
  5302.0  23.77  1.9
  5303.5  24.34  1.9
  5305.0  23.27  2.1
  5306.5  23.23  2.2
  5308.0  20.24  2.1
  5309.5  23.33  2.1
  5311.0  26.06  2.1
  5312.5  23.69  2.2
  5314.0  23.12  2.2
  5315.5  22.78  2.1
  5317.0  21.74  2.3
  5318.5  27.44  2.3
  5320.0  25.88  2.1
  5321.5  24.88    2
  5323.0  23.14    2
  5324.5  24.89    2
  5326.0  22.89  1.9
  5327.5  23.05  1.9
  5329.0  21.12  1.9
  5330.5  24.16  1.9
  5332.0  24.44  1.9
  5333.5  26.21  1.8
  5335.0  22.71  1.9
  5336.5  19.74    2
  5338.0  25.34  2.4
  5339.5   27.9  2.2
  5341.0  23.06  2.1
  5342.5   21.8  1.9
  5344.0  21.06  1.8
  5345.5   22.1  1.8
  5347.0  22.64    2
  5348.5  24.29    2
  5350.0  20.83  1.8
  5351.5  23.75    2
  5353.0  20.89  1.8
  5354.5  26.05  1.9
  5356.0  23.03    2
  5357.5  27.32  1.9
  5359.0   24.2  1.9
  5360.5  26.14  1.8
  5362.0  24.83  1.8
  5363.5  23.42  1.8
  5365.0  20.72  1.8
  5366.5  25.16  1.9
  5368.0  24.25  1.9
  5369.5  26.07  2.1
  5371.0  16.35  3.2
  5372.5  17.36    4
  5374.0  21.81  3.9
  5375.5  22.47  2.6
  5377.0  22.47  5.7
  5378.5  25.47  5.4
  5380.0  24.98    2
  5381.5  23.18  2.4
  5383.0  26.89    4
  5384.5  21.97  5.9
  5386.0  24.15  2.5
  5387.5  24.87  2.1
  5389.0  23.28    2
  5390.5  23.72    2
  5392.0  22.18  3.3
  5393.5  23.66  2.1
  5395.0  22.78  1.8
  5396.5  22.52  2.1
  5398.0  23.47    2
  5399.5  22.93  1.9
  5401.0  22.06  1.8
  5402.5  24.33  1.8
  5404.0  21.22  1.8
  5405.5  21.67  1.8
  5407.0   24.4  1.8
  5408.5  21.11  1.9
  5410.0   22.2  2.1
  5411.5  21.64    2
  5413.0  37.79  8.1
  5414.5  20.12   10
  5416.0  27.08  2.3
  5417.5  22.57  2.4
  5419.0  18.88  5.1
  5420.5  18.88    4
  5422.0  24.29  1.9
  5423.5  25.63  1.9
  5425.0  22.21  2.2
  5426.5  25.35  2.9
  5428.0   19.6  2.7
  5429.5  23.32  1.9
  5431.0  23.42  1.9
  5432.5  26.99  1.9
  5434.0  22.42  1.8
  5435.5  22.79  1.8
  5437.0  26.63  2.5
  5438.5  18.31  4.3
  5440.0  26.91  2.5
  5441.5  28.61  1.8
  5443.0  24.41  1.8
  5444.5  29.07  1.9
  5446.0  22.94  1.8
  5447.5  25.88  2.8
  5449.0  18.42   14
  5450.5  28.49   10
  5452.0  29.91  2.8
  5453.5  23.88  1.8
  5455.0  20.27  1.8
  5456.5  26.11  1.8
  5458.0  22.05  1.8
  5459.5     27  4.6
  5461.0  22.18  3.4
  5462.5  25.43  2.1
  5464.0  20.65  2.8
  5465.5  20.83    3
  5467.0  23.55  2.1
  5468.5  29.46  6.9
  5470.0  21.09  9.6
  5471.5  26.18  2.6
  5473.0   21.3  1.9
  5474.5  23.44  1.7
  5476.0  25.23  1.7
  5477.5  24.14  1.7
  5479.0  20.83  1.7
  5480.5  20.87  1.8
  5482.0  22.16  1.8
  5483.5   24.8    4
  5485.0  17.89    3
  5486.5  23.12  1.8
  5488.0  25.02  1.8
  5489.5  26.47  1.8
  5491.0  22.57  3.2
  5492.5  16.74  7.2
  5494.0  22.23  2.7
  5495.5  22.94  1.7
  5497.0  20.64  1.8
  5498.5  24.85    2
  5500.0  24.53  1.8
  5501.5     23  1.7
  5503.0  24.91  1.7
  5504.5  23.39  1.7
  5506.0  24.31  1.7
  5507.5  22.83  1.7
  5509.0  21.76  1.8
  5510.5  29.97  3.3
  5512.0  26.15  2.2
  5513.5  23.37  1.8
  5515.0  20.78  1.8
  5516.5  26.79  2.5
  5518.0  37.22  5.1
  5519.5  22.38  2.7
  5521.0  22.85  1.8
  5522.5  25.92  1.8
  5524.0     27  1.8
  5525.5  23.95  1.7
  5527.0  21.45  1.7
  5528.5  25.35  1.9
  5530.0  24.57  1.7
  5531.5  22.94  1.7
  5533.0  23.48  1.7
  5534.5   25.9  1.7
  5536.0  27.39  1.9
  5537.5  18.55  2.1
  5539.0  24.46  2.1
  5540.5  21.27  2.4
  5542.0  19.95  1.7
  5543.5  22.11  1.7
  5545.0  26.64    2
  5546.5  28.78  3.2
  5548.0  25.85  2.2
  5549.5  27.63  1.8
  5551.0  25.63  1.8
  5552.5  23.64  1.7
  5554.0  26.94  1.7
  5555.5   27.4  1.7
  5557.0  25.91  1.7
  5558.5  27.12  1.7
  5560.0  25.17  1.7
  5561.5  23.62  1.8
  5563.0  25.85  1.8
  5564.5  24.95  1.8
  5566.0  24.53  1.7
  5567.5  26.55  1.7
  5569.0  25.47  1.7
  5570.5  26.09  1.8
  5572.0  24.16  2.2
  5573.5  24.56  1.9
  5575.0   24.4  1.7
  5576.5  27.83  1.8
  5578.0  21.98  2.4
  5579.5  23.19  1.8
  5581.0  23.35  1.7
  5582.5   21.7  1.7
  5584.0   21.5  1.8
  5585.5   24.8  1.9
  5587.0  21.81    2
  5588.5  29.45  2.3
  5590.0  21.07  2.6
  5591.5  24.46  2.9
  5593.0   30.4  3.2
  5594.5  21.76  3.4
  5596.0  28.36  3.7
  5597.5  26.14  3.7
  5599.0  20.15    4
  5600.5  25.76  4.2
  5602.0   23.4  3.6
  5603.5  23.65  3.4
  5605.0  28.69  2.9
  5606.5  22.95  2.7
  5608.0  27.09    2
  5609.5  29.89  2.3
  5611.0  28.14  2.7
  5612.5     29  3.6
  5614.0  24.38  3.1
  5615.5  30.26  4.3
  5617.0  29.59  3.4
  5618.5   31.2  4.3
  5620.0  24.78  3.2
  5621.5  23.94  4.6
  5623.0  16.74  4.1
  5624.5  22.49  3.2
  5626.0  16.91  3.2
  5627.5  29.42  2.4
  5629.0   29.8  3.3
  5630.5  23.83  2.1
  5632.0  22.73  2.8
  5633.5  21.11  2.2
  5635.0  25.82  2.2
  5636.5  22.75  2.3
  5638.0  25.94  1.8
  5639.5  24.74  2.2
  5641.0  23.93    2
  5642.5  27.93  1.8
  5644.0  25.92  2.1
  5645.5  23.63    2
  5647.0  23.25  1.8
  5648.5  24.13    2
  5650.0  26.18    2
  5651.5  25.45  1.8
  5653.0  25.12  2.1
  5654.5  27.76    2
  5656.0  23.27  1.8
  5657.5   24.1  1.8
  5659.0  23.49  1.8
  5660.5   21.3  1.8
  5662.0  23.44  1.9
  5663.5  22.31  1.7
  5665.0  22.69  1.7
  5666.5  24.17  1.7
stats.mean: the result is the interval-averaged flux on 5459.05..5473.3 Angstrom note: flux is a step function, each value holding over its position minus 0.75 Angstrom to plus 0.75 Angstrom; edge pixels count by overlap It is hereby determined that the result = 23.8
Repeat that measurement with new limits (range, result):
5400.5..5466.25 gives 23.8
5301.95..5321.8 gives 23.8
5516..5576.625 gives 25.1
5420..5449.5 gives 23.9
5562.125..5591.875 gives 24.4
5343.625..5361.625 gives 23.6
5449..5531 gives 23.9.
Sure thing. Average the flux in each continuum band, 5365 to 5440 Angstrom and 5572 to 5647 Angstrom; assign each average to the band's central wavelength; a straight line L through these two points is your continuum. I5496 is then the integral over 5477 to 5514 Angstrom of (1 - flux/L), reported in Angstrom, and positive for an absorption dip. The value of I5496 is 1.3 Angstrom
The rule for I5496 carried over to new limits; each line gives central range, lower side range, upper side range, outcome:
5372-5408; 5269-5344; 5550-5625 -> 1.2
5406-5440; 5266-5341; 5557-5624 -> 0.8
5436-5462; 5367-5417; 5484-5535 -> -1.2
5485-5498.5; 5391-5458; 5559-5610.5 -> 1.1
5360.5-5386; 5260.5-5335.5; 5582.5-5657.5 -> 0.4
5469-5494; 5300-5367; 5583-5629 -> 1.9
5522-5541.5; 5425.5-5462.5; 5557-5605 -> 0.5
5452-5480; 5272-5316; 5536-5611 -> 0.7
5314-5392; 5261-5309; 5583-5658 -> -2.0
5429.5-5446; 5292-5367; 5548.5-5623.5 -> -0.3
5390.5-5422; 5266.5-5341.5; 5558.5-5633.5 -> 1.0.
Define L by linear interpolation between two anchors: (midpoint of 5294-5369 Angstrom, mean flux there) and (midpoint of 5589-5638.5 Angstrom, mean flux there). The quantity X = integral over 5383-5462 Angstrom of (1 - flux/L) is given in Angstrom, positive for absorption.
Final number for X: 1.2 Angstrom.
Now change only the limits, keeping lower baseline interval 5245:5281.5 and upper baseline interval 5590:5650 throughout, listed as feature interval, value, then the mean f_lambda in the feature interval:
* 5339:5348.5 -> -0.30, 23.1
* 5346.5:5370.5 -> -1.48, 23.9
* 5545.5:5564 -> -1.19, 26.1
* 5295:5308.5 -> -0.89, 23.4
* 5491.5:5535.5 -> -0.18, 24.2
